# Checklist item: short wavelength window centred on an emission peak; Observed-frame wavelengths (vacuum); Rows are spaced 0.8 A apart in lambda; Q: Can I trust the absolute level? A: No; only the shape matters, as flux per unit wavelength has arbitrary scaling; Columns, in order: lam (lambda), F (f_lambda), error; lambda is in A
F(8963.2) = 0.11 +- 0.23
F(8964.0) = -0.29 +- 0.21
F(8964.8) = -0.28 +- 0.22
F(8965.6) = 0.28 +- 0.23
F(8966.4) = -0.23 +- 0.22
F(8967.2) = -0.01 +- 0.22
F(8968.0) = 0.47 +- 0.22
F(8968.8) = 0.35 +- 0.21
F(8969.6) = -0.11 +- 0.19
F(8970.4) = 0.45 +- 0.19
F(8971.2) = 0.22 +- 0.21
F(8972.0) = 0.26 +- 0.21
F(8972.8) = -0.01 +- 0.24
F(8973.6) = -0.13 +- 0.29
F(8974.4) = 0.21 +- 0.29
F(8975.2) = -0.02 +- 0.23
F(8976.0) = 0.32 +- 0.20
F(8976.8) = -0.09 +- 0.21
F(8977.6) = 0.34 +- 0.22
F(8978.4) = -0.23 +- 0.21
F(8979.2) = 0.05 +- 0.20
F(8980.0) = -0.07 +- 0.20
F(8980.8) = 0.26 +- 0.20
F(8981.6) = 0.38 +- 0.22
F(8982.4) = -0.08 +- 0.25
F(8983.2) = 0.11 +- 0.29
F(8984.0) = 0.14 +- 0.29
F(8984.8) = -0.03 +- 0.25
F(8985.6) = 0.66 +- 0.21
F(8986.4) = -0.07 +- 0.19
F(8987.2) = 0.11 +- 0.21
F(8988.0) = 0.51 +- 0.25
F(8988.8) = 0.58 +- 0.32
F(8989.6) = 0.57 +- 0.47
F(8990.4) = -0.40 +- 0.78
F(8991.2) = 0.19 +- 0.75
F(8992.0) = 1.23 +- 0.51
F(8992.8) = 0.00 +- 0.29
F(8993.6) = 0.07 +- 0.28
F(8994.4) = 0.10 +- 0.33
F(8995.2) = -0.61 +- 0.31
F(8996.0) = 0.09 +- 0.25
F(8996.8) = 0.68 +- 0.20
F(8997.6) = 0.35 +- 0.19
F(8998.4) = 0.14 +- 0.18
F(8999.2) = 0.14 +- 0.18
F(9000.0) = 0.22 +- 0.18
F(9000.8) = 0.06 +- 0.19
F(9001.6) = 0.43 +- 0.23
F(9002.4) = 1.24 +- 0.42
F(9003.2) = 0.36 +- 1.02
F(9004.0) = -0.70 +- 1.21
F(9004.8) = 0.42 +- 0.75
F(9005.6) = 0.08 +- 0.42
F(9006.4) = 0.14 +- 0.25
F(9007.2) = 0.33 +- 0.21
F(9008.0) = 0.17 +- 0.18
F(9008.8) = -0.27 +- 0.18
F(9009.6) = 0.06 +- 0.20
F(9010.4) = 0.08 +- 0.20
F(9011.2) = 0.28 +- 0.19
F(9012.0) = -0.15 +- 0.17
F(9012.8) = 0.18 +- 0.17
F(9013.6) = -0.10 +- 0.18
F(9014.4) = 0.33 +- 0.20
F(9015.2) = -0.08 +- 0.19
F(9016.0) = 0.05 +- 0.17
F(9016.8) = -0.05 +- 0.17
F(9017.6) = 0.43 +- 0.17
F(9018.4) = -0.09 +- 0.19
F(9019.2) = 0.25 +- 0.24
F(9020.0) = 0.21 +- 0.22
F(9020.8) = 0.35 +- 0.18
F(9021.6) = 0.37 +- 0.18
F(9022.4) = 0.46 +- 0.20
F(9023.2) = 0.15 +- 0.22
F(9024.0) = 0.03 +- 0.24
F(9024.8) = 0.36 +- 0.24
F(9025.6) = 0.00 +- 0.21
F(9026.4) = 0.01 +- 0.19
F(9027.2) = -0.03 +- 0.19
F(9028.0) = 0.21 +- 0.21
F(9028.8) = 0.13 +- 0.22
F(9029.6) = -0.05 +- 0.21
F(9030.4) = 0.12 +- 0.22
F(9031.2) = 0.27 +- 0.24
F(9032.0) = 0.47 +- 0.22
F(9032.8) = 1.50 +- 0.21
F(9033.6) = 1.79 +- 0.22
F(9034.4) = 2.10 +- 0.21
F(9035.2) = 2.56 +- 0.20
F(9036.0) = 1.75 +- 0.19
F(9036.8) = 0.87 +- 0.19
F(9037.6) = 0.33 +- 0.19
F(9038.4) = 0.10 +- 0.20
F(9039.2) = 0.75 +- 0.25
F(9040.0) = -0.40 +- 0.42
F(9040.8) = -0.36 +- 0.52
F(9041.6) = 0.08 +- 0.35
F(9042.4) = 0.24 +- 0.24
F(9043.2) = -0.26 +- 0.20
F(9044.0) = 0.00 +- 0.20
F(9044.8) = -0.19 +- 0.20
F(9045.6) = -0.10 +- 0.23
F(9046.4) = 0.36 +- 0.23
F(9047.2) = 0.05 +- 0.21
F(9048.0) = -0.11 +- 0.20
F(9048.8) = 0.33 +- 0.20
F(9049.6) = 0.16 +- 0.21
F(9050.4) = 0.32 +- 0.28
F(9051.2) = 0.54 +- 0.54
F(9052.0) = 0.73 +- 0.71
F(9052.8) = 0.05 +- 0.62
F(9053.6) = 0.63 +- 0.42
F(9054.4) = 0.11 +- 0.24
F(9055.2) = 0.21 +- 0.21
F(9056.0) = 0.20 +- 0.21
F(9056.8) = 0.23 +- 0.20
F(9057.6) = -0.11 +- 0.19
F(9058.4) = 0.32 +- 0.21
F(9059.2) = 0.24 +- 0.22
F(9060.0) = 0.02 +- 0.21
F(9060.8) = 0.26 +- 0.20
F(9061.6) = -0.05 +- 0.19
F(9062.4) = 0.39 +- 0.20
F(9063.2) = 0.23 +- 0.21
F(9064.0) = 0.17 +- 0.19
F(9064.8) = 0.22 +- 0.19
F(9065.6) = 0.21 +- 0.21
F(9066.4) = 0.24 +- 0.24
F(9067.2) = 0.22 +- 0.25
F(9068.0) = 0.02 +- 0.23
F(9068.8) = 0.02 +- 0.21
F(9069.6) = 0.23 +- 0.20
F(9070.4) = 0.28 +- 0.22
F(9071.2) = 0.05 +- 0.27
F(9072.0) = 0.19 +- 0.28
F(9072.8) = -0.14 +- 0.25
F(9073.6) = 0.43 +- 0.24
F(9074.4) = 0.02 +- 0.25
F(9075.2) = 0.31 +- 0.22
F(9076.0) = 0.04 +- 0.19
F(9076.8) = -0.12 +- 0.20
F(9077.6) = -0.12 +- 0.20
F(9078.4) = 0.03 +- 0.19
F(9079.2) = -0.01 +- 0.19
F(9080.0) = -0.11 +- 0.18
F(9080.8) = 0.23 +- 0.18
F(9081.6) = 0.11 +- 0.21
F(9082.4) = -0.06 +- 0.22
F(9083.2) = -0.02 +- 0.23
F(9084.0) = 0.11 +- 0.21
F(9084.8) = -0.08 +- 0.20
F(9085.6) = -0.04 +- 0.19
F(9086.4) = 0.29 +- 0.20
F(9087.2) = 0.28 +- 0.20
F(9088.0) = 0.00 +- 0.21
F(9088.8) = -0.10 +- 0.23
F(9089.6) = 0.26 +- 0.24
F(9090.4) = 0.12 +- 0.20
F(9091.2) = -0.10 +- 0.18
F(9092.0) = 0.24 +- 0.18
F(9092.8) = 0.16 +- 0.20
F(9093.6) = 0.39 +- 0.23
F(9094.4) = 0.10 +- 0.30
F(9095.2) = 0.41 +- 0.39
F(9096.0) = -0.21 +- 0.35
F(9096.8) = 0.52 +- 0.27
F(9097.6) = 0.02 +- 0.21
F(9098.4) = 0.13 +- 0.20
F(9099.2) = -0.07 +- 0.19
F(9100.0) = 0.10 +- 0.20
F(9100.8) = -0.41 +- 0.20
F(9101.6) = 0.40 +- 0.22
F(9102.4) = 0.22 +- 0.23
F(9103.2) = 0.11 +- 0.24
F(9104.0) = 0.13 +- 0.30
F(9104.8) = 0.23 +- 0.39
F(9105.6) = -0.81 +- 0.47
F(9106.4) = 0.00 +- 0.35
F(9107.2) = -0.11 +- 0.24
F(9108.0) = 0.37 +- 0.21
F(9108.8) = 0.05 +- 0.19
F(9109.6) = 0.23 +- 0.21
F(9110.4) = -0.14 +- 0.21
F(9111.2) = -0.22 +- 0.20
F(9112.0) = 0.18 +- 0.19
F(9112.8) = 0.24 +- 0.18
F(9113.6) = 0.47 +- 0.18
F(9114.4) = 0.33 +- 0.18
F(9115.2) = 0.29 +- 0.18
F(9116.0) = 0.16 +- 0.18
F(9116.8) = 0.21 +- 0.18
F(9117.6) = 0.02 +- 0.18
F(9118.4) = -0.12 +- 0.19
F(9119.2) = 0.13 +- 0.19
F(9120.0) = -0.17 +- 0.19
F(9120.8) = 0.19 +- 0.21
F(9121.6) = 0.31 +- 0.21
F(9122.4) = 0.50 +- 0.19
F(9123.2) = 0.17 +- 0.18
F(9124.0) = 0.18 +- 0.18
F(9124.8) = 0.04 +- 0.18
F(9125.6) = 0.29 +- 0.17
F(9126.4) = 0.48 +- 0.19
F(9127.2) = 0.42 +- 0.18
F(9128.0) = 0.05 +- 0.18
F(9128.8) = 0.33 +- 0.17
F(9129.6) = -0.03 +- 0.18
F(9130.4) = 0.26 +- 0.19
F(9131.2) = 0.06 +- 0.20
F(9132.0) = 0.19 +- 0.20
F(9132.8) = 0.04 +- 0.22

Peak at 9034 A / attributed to H-beta 4861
